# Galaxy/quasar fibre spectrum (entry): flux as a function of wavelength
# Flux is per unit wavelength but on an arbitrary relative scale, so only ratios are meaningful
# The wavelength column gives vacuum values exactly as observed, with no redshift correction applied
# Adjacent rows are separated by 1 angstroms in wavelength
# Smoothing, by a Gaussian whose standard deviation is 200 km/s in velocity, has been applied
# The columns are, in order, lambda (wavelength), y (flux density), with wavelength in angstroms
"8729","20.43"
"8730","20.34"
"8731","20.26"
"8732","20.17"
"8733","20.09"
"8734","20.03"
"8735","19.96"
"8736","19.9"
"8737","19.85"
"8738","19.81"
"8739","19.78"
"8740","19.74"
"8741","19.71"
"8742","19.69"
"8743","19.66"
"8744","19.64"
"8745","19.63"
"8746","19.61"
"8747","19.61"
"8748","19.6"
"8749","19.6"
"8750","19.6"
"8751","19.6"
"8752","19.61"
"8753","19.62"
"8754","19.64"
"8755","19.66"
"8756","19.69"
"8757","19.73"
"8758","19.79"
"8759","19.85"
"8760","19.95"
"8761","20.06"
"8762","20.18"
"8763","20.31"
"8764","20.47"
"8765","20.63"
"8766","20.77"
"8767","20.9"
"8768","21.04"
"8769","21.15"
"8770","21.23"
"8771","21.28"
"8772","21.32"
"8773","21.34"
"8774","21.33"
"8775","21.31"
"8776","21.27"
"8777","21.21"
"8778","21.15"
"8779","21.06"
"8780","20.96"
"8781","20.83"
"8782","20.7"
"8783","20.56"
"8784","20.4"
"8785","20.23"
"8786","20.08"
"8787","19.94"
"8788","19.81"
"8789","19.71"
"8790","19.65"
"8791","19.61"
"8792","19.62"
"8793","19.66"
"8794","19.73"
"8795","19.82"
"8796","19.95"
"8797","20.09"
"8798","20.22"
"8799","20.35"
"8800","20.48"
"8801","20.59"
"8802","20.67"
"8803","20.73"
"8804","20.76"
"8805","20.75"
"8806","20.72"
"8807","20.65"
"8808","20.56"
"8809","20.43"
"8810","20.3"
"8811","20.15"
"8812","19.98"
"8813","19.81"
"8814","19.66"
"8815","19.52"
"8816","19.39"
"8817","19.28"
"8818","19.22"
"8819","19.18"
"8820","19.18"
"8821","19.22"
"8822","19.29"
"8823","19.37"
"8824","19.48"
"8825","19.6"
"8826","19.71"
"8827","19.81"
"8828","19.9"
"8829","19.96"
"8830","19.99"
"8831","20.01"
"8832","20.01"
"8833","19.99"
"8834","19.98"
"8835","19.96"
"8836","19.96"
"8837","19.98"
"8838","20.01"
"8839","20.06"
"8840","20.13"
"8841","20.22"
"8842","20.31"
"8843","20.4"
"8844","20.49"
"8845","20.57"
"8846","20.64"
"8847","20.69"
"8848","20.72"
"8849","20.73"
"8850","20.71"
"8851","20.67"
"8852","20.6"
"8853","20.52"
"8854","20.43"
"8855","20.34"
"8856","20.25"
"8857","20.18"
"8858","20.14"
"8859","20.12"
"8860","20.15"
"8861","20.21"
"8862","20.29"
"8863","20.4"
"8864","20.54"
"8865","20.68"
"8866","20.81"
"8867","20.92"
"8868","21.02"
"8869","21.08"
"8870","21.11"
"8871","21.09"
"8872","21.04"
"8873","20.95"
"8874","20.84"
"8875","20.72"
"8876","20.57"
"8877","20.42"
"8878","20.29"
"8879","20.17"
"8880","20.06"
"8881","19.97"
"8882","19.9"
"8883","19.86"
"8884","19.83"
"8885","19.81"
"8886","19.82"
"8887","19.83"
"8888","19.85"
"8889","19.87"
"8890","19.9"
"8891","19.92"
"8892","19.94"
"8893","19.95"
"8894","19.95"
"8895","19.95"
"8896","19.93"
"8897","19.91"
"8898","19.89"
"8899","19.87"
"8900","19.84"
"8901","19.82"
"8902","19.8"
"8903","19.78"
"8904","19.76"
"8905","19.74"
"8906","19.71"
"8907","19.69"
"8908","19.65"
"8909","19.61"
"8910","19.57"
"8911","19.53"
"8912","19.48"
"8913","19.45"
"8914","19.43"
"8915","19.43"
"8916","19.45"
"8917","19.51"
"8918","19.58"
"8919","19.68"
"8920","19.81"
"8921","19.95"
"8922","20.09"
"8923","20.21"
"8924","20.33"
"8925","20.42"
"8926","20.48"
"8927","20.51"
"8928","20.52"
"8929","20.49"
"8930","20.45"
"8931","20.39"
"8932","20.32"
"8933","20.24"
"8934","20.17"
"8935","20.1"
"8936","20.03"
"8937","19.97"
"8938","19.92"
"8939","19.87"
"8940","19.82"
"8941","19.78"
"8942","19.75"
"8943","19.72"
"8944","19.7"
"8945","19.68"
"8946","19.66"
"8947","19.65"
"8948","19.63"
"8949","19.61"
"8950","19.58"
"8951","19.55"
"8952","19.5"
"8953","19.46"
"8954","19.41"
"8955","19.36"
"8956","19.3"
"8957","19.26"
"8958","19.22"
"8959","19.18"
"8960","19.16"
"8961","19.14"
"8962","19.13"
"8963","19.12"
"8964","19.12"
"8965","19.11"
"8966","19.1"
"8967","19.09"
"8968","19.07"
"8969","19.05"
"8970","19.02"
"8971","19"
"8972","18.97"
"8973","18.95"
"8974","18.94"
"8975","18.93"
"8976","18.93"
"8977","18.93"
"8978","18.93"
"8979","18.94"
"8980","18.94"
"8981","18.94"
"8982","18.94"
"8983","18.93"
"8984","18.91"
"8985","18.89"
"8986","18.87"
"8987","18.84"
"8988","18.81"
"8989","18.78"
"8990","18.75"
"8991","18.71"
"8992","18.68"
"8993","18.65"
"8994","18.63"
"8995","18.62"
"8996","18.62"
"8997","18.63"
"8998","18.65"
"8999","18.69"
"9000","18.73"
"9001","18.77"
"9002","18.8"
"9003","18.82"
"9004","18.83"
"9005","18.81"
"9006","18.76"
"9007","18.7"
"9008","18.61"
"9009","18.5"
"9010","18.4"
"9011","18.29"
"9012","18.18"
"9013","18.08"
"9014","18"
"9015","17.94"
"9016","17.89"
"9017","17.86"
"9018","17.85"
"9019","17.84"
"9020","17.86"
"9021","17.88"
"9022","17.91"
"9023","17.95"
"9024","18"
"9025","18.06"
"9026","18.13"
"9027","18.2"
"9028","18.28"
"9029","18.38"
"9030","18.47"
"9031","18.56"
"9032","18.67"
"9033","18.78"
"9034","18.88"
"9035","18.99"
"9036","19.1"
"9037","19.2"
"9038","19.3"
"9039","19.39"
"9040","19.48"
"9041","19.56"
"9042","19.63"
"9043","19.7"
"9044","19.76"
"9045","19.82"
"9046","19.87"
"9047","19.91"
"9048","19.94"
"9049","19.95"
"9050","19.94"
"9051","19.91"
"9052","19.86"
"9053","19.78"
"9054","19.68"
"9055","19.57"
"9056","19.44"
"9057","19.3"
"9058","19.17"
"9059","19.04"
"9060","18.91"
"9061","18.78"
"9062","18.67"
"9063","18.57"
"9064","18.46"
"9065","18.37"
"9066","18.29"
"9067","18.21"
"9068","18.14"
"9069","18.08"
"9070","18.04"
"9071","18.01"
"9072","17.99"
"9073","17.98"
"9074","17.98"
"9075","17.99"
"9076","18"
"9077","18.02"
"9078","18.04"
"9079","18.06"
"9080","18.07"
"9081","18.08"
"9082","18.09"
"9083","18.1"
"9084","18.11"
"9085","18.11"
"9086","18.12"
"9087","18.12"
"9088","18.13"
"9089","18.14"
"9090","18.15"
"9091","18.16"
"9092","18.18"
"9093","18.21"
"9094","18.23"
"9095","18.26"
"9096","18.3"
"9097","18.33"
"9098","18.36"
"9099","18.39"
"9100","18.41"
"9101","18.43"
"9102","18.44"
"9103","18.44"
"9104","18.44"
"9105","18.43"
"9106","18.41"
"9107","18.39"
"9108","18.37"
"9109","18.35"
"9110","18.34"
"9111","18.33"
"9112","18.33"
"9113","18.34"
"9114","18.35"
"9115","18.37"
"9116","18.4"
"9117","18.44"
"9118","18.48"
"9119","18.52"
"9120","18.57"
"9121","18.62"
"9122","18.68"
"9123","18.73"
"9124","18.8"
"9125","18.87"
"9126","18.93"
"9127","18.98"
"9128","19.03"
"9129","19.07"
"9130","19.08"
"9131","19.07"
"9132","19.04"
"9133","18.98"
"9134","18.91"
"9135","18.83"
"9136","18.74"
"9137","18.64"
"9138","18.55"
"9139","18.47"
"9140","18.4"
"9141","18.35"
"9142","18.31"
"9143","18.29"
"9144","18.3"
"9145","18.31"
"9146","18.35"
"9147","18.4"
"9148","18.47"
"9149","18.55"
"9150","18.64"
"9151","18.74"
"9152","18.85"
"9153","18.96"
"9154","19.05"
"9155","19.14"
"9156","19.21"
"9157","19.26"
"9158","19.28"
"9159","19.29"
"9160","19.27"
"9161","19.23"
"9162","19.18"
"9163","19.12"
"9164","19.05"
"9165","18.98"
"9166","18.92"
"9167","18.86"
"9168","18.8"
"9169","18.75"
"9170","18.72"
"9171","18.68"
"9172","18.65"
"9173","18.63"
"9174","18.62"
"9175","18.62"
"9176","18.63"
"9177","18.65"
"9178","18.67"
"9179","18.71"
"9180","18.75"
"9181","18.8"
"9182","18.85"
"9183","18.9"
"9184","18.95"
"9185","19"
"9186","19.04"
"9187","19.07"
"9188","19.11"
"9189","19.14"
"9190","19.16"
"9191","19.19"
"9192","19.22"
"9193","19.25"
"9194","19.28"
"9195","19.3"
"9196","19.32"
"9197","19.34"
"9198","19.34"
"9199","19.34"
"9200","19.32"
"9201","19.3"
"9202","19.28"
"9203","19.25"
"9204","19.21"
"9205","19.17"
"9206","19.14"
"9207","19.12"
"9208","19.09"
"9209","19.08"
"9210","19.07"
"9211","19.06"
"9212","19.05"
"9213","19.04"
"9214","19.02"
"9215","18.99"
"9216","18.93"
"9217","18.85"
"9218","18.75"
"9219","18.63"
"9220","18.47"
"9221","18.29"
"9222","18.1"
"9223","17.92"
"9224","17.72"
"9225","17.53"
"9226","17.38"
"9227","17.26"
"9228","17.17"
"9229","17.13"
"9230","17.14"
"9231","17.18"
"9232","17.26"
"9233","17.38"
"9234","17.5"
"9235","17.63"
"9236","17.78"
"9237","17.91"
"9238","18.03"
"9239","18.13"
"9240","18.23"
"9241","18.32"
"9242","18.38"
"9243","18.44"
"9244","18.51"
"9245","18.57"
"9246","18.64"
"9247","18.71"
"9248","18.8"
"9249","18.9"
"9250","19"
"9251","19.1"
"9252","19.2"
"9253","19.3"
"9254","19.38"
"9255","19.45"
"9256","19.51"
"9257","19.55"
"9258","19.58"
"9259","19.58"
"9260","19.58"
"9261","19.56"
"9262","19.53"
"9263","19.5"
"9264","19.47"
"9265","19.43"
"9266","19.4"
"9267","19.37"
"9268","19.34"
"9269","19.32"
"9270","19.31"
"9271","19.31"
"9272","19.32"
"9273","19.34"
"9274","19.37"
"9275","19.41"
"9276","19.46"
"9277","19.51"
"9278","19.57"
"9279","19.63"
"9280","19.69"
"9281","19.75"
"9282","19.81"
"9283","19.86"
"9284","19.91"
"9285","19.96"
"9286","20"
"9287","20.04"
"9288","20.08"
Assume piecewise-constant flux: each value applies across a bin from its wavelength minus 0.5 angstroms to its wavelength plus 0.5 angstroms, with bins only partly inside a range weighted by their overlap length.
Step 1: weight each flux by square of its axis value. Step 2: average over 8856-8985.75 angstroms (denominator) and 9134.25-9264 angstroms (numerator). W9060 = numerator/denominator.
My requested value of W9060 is 1.0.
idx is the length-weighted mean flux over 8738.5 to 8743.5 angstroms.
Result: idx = 19.7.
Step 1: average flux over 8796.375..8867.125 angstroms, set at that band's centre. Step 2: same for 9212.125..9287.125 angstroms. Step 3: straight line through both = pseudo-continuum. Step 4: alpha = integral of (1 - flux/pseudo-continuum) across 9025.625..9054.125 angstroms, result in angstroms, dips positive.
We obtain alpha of 0.3 angstroms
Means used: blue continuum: 20.2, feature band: 19.3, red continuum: 18.8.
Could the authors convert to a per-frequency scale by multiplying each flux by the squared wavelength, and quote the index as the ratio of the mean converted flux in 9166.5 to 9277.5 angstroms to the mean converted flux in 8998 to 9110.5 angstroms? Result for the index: 1.05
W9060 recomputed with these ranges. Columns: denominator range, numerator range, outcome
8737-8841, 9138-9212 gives 1.03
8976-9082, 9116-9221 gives 1.04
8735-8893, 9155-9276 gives 1.02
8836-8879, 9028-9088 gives 0.96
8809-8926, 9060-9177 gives 0.98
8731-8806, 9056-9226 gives 1.00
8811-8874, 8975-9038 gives 0.95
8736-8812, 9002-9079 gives 0.98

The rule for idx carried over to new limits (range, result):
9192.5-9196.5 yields 19.3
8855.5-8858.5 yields 20.2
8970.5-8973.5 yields 19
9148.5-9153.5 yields 18.7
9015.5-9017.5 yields 17.9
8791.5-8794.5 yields 19.7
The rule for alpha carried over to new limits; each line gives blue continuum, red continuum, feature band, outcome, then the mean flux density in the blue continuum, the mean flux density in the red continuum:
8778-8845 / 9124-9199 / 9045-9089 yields 1.2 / 20.1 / 18.9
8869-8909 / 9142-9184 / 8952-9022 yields 3.1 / 20.1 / 18.8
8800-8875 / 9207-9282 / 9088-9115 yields 1.3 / 20.2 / 18.8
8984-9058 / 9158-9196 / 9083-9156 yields 1.5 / 18.8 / 19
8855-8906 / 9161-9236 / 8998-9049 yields 2.2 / 20.2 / 18.7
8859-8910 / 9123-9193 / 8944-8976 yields 0.9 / 20.2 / 18.8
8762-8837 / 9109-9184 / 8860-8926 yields -0.8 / 20.2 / 18.7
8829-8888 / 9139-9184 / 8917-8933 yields -0.1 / 20.4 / 18.8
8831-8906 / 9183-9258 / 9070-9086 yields 1.0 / 20.2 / 18.7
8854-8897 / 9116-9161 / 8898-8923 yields 0.5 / 20.3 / 18.8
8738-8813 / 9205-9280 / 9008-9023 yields 1.1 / 20.3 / 18.7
